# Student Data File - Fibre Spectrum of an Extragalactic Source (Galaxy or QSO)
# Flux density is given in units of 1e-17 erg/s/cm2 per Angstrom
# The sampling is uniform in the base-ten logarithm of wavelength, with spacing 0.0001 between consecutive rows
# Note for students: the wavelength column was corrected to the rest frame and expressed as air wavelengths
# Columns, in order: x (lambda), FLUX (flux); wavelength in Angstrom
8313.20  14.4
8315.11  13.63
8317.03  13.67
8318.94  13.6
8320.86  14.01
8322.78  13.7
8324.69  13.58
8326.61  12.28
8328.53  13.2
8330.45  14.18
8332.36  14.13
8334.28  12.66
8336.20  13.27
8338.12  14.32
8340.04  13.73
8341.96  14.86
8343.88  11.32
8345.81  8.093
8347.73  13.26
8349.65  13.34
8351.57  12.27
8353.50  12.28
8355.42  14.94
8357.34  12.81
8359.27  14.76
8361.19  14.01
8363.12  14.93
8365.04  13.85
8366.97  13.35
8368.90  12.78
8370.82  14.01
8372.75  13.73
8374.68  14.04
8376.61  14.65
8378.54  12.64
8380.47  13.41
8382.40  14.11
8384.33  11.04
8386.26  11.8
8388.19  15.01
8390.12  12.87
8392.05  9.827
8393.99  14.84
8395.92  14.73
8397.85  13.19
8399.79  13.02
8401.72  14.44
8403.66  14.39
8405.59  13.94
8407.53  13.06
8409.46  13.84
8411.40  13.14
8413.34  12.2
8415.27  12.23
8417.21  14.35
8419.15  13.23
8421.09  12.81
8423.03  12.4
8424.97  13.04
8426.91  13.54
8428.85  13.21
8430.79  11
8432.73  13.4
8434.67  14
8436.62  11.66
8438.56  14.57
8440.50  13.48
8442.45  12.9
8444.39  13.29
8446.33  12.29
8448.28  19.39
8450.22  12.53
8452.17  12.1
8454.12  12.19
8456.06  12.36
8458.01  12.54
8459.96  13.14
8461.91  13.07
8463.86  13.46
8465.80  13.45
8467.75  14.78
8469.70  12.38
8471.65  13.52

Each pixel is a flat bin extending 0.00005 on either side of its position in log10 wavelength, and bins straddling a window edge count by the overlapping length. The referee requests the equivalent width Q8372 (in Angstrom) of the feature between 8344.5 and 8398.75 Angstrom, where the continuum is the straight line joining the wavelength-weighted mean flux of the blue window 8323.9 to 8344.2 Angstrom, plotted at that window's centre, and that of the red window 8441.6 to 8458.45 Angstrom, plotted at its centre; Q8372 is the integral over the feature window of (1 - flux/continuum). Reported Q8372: 0.82 Angstrom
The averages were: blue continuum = 13.5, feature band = 13.2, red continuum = 13.3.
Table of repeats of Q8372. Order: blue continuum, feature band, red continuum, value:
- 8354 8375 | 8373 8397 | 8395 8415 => 0.80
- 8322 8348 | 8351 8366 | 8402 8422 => -0.73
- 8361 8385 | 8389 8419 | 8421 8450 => 0.34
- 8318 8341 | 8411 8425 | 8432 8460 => 0.49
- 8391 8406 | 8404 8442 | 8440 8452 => 1.60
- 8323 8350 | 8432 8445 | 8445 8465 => -0.06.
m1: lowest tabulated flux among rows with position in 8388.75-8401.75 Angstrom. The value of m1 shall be 9.827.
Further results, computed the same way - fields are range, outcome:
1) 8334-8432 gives 8.093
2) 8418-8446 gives 11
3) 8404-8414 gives 12.2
